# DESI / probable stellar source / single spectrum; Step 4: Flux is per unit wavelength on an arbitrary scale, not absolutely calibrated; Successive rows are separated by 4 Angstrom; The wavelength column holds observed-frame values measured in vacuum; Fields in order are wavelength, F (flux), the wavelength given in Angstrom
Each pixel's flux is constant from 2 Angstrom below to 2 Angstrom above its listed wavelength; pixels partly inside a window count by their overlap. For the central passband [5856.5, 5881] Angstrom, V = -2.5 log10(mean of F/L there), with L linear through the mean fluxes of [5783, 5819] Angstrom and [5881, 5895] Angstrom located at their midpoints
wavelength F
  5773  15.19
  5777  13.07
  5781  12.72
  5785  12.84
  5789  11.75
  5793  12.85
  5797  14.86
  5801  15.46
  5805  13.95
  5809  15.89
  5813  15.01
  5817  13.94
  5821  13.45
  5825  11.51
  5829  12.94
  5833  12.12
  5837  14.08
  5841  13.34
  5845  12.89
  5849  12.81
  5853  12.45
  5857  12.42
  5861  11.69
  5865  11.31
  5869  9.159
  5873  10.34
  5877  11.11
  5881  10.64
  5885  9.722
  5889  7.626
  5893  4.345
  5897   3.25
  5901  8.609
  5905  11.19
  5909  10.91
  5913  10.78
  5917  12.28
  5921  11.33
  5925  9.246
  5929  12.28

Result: -0.193 mag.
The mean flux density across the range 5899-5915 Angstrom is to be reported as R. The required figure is 10.4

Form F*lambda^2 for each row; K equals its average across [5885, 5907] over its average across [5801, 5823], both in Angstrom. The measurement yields 0.51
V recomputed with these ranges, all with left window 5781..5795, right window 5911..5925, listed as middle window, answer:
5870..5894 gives 0.250 mag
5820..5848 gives -0.074 mag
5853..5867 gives -0.013 mag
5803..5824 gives -0.169 mag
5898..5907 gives 0.228 mag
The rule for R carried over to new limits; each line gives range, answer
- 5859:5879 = 10.7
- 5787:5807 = 13.8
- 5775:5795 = 12.6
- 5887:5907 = 7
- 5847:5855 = 12.6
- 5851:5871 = 11.4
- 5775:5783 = 12.9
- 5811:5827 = 13.5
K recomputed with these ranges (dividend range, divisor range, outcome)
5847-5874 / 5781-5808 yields 0.86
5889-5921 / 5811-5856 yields 0.69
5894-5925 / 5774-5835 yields 0.73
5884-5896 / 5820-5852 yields 0.53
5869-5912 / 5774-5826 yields 0.66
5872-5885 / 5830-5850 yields 0.82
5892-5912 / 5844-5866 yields 0.66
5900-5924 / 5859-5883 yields 1.03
